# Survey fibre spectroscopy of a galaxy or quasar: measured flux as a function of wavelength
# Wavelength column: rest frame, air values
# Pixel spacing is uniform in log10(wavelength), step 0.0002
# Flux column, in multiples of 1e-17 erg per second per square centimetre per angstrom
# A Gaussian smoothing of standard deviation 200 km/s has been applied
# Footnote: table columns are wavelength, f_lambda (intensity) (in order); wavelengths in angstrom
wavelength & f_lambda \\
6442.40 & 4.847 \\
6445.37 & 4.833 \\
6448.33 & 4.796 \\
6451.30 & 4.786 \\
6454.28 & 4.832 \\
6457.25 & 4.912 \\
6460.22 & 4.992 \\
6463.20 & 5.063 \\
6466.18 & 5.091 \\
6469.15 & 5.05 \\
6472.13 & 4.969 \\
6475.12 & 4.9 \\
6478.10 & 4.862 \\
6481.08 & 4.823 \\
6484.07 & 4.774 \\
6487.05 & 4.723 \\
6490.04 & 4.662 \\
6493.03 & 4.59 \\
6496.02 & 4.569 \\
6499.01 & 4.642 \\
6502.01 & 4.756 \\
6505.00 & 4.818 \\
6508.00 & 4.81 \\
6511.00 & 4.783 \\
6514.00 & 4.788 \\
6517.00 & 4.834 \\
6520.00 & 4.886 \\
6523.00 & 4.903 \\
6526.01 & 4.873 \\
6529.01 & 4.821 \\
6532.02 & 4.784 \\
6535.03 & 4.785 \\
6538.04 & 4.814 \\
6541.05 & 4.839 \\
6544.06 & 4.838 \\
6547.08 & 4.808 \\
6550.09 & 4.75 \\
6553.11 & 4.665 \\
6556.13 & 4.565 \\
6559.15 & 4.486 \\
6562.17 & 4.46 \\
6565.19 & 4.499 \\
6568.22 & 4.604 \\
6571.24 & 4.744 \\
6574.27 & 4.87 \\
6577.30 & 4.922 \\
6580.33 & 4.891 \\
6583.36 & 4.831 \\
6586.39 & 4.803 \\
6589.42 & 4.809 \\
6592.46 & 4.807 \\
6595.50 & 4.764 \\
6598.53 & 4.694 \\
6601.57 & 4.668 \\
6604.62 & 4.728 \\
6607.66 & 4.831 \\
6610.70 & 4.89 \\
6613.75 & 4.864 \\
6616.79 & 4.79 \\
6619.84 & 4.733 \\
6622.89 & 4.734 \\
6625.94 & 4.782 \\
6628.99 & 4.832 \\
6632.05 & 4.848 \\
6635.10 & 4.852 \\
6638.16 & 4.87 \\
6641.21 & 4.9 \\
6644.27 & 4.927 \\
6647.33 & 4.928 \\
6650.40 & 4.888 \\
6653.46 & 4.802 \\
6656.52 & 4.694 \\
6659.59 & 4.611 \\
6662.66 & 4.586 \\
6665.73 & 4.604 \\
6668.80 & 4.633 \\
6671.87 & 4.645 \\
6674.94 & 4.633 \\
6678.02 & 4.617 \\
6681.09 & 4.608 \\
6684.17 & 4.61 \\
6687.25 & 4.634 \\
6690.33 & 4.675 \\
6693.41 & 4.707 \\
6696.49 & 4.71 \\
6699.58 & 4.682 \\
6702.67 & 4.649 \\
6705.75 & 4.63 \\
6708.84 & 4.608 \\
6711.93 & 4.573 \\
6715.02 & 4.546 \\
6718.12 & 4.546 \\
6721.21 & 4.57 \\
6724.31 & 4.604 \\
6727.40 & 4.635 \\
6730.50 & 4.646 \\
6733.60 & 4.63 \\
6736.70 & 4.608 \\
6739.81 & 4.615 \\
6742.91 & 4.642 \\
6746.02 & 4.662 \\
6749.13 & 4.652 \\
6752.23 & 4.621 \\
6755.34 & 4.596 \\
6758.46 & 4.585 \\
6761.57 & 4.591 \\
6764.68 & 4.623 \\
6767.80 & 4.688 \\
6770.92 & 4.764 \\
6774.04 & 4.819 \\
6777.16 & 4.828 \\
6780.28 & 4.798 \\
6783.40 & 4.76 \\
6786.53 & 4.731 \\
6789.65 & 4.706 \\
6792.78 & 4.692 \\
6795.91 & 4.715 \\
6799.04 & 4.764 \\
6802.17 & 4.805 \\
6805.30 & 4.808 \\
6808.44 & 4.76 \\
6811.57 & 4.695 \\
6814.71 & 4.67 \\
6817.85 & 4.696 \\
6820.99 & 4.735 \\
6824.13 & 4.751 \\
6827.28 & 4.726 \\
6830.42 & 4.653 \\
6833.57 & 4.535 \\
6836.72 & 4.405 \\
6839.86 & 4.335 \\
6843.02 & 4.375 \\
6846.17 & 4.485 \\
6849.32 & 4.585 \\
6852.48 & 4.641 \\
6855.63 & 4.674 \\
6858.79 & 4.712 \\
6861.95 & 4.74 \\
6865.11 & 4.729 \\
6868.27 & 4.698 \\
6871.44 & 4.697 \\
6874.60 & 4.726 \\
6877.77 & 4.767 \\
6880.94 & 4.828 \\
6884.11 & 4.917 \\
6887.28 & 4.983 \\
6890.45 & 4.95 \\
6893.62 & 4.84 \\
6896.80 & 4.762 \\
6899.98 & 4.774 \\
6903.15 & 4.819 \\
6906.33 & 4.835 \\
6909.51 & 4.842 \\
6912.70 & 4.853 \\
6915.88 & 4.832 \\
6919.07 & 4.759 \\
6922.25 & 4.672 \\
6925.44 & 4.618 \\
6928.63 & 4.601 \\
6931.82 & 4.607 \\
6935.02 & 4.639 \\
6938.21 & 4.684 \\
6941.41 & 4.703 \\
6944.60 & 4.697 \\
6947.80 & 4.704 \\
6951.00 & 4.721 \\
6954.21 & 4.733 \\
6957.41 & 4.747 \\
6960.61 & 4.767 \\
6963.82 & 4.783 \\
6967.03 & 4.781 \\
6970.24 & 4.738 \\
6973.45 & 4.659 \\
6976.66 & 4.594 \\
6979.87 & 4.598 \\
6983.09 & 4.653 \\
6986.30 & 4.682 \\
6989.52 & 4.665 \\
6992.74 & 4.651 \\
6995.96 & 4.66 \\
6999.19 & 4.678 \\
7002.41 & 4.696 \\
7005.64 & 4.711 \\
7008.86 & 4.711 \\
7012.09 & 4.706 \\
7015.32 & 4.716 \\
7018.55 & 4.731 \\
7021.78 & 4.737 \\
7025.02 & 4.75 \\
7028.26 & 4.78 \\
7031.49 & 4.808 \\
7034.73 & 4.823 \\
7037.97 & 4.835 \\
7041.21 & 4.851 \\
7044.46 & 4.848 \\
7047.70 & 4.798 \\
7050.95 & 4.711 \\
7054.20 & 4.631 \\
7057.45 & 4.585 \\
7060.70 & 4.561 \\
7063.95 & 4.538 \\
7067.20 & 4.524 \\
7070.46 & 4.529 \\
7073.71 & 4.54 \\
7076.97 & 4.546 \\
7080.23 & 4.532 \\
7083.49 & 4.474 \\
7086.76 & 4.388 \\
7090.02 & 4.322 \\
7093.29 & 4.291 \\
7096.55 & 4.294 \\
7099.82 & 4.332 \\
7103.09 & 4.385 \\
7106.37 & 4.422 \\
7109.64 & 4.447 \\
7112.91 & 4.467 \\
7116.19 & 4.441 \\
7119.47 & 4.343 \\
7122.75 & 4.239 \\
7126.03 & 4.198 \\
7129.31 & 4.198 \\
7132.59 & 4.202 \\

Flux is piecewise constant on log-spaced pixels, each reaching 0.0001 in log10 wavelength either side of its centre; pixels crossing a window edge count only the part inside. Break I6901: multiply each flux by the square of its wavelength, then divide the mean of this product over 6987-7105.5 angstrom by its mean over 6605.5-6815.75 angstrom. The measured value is 1.1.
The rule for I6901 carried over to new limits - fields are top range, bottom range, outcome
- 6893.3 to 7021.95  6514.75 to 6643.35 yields 1.10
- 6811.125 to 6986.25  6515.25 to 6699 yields 1.08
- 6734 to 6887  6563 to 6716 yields 1.04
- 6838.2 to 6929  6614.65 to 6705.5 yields 1.07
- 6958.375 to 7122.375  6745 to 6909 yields 1.04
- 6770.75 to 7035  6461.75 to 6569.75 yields 1.11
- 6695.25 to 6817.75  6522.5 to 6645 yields 1.03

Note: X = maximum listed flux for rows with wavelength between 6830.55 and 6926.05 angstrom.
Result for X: 4.983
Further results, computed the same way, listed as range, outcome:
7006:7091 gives 4.851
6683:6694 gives 4.707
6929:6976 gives 4.783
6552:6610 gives 4.922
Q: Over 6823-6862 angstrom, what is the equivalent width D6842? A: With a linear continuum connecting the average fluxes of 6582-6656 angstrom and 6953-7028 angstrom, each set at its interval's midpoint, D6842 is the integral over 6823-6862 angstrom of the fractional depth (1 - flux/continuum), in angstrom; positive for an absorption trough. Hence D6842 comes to 1.4 angstrom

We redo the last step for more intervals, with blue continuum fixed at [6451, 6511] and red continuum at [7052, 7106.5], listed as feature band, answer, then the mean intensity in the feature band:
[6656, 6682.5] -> 0.5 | 4.62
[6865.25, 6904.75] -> -1.9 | 4.81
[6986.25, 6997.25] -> -0.3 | 4.66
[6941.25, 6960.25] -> -0.7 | 4.72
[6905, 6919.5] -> -0.8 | 4.83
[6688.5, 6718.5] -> 0.4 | 4.64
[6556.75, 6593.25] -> 0.4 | 4.72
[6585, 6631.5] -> -0.3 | 4.78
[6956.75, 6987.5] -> -1.1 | 4.7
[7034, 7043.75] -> -0.8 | 4.84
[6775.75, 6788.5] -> -0.4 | 4.78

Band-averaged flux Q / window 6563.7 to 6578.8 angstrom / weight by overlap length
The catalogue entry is 4.73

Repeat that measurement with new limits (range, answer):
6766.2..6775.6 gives 4.75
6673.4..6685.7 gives 4.62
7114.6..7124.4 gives 4.34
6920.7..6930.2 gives 4.63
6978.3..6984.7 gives 4.63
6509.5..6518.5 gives 4.8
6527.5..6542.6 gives 4.81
